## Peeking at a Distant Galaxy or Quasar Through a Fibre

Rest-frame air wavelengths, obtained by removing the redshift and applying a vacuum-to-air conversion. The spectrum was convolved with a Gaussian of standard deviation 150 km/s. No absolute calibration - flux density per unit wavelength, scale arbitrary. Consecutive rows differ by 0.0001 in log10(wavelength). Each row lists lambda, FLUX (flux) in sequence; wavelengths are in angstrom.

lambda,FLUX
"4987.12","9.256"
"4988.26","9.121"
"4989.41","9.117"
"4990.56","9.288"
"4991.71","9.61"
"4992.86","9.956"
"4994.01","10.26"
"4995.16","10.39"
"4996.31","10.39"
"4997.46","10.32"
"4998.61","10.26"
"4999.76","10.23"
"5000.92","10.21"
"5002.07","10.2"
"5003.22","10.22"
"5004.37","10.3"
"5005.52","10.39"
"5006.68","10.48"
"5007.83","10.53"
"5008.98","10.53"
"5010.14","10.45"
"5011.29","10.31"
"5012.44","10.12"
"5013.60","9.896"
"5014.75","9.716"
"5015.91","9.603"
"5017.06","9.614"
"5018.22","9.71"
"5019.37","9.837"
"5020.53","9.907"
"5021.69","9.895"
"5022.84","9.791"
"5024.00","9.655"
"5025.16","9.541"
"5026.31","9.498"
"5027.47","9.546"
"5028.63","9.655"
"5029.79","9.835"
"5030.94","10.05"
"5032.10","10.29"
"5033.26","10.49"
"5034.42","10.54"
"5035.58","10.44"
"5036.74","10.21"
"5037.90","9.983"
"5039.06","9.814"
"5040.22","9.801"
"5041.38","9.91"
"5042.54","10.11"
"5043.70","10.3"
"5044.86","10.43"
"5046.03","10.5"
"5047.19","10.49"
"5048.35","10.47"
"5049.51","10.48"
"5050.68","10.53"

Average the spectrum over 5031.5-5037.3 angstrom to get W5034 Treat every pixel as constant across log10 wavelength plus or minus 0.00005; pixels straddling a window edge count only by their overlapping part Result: 10.4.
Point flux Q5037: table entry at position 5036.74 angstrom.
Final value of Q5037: 10.21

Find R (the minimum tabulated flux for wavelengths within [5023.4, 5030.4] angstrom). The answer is 9.498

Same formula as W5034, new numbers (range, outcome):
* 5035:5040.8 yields 10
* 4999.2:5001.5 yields 10.2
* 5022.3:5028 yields 9.6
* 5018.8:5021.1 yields 9.85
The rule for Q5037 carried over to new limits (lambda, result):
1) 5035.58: 10.44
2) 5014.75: 9.716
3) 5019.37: 9.837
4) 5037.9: 9.983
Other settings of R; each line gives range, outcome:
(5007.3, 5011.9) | 10.31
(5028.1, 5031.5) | 9.655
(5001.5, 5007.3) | 10.2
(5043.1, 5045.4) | 10.3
